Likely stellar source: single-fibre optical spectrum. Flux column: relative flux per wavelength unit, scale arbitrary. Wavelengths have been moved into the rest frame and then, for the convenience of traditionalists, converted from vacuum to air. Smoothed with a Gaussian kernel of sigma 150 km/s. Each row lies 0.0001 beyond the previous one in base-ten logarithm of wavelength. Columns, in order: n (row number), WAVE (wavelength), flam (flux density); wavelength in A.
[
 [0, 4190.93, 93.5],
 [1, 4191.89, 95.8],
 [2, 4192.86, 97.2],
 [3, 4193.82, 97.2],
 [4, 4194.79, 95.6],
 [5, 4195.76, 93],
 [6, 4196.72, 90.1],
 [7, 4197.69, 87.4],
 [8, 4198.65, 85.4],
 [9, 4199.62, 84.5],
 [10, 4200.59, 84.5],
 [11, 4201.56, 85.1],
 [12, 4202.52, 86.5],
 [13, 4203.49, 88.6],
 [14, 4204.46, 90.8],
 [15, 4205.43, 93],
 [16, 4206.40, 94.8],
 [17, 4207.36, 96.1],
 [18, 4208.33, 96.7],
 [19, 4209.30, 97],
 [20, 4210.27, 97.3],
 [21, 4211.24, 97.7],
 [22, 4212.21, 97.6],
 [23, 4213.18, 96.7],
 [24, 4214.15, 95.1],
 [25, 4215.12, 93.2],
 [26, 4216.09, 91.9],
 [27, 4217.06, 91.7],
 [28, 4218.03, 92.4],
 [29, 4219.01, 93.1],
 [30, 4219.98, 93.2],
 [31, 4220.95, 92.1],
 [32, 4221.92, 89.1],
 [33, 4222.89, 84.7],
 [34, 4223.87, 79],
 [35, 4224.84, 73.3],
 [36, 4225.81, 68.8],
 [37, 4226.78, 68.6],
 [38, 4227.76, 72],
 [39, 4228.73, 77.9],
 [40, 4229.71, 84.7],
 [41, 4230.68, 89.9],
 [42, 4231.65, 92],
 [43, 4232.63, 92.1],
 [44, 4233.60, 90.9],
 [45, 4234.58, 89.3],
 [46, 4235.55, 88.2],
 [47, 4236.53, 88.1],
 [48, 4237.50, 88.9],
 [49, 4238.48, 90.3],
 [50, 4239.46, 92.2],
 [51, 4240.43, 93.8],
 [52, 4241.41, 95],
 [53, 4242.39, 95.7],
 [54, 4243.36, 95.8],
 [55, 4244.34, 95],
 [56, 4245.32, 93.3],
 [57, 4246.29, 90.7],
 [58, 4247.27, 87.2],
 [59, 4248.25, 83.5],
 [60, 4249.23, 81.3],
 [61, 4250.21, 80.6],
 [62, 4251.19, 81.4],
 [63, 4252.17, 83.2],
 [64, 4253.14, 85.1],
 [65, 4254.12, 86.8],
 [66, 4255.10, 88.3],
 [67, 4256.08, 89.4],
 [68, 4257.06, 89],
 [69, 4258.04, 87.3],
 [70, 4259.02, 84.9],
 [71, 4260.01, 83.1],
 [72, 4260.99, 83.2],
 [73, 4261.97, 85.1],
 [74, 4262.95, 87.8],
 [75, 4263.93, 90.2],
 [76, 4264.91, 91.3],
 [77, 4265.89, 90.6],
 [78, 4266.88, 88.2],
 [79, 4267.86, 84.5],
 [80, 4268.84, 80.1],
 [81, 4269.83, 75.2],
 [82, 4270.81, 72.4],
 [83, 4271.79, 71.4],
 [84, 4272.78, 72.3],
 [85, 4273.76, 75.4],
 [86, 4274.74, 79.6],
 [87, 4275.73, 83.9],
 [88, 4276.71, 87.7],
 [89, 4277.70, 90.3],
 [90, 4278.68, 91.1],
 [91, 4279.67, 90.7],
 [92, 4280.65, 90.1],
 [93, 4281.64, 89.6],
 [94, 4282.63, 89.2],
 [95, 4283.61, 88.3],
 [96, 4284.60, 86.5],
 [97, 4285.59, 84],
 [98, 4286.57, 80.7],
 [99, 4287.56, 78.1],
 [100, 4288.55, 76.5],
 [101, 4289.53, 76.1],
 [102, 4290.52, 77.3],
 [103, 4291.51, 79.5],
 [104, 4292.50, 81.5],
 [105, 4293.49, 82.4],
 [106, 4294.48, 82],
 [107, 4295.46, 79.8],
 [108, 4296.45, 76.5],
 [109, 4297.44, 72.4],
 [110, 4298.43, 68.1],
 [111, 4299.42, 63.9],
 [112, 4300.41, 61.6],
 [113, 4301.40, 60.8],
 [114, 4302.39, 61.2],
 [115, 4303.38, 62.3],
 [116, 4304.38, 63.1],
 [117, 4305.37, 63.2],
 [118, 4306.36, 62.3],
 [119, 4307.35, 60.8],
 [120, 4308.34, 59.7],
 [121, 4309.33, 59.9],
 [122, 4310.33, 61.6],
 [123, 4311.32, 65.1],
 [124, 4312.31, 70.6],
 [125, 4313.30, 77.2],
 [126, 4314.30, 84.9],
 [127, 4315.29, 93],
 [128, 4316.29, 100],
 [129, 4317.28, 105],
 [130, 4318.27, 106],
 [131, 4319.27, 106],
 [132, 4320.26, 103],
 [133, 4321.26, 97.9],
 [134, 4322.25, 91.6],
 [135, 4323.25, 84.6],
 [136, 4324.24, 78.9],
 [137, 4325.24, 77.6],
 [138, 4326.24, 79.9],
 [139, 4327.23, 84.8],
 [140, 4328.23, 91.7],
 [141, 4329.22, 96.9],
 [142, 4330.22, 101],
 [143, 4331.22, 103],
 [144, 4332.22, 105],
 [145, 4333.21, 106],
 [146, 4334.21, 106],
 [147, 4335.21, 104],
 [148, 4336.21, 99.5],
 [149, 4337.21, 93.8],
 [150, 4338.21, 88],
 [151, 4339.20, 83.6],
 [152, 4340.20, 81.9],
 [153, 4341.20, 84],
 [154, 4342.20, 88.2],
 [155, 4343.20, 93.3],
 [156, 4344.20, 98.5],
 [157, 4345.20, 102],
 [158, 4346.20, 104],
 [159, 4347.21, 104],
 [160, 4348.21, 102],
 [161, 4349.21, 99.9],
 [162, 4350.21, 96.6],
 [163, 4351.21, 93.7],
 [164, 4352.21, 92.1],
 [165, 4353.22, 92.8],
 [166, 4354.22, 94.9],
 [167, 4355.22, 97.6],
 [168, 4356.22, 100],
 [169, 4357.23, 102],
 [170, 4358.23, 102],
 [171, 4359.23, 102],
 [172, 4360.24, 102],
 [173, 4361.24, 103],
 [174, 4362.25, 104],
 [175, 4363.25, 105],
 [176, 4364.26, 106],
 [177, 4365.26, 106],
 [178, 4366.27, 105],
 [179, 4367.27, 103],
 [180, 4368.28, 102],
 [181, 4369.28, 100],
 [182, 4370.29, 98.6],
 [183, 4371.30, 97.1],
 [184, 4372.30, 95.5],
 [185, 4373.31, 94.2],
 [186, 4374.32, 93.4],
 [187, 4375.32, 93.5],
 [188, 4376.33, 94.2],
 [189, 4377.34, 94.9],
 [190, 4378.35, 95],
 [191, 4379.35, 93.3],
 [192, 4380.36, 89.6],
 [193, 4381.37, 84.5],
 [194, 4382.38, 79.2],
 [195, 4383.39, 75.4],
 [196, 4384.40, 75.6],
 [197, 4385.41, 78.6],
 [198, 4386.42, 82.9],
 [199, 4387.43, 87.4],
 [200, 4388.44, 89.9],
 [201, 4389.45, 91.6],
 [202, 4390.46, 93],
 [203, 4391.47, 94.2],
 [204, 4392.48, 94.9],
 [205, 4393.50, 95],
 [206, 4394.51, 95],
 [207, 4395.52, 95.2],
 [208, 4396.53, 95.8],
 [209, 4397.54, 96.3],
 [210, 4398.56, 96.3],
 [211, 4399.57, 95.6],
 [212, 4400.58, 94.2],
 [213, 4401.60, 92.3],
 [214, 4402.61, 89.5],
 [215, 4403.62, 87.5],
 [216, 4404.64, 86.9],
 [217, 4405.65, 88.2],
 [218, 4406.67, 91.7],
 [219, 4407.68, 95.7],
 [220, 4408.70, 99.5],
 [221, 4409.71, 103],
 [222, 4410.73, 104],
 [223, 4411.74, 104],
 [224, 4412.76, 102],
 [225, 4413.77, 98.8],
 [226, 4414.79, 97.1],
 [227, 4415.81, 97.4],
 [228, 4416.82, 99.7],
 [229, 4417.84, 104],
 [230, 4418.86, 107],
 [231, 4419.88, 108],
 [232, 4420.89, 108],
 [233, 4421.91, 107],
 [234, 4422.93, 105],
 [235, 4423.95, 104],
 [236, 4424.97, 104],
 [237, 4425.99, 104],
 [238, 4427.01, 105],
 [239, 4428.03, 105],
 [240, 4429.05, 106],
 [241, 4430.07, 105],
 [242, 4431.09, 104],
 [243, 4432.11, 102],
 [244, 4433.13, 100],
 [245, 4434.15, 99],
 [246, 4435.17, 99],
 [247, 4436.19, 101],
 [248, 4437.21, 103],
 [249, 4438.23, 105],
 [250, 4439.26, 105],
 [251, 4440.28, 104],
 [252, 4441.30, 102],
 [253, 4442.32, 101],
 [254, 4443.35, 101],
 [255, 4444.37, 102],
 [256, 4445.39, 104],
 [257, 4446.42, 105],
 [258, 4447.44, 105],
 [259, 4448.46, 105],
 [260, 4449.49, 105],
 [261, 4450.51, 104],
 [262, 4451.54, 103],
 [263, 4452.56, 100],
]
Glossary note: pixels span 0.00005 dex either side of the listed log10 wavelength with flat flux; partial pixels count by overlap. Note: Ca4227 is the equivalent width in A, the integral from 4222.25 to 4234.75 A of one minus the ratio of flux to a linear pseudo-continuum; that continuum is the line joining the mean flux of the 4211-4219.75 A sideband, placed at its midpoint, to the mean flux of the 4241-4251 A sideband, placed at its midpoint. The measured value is 1.4 A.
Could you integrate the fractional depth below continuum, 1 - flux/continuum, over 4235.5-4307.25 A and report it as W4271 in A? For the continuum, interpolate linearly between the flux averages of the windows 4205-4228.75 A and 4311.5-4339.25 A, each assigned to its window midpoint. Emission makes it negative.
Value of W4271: 7.2 A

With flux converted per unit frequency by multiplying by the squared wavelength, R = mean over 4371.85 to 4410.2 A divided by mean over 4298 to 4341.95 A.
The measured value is 1.1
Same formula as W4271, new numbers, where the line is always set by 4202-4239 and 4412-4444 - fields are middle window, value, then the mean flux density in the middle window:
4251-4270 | 1.2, 86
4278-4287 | 0.5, 87.9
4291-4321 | 6.0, 76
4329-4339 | -0.3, 99.9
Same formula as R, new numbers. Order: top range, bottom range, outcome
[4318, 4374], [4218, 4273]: 1.19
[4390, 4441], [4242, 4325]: 1.29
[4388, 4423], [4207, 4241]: 1.19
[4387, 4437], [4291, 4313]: 1.52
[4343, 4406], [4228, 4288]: 1.16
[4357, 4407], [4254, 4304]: 1.22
